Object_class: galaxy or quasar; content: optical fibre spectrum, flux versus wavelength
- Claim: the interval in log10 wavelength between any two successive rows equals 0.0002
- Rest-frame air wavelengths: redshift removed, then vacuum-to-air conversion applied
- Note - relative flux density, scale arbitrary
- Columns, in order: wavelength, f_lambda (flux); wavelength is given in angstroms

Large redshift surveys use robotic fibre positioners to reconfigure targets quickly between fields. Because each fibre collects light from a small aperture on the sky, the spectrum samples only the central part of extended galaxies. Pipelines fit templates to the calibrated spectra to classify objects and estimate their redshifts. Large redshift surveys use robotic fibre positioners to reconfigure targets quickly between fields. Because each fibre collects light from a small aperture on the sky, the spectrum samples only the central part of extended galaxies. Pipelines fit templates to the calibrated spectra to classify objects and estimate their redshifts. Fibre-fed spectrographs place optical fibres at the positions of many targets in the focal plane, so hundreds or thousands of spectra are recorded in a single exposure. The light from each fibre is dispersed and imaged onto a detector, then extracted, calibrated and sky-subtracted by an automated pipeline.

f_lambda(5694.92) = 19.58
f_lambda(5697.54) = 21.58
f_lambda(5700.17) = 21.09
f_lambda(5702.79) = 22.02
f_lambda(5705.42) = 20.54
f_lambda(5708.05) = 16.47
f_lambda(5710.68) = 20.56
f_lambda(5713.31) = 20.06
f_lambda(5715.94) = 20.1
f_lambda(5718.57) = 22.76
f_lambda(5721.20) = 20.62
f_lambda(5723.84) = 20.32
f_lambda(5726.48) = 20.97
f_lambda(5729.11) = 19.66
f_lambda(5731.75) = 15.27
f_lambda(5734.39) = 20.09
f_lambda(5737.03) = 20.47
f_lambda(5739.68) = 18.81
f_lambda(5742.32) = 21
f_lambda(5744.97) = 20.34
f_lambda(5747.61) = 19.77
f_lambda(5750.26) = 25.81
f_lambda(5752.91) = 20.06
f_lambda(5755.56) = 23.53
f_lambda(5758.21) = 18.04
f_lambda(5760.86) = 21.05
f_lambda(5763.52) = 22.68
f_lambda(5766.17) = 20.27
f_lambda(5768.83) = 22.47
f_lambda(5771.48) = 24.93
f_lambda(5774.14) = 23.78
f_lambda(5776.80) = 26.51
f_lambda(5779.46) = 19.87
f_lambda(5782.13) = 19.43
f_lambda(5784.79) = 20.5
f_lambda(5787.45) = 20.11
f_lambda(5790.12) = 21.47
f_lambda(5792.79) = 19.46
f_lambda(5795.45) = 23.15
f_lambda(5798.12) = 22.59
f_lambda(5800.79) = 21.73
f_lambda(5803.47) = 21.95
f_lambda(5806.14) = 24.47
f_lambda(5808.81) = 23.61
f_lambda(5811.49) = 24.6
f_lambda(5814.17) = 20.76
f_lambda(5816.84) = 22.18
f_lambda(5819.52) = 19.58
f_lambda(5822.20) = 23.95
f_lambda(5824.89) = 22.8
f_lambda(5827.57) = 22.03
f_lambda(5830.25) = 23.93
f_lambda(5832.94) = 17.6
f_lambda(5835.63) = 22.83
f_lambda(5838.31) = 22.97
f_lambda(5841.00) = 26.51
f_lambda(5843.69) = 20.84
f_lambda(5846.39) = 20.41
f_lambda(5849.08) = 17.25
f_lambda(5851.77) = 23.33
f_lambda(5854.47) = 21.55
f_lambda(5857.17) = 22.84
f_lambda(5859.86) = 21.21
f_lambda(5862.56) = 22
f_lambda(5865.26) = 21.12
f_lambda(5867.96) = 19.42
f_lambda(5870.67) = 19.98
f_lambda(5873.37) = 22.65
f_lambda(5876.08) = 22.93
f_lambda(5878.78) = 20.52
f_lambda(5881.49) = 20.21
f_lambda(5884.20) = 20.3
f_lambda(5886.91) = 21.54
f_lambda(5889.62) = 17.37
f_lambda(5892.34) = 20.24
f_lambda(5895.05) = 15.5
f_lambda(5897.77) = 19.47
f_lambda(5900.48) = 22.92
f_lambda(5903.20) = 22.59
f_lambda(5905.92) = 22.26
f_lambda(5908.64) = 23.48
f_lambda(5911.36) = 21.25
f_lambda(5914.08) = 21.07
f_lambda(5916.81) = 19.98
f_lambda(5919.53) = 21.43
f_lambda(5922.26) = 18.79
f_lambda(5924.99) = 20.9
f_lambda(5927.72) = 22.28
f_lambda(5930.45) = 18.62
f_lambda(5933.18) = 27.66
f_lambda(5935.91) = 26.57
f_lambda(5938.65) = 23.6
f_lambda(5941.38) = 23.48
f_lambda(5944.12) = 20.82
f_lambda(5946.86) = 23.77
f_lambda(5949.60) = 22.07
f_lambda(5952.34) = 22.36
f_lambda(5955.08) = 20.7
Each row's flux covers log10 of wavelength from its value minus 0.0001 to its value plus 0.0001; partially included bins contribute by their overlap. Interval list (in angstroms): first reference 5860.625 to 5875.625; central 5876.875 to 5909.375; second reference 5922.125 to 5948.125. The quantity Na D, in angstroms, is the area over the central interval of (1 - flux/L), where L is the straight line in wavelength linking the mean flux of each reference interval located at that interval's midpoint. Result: 1.88 angstroms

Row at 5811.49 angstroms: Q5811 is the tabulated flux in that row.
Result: 24.6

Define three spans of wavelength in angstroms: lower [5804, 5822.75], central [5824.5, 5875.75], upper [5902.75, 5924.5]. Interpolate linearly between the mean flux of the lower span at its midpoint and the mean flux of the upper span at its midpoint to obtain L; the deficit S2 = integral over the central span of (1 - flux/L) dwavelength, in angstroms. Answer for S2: 1.2 angstroms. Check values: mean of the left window 22.7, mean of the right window 21.3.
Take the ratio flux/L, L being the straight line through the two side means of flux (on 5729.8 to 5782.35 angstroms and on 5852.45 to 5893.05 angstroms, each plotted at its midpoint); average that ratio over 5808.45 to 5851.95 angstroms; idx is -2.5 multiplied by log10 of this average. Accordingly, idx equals -0.05 mag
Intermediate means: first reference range 21.2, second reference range 21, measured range 22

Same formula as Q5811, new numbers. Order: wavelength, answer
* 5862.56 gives 22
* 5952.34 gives 22.36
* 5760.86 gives 21.05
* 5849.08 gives 17.25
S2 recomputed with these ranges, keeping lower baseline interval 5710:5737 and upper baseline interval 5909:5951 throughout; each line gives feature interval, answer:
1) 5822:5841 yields -1.2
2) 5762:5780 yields -2.2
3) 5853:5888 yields 0.5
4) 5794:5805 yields -0.8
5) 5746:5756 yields -0.9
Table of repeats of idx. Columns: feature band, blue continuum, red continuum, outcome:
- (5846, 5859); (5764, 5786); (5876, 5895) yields -0.03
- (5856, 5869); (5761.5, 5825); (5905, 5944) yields 0.04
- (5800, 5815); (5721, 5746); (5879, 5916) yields -0.14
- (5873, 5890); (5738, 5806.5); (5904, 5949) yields 0.06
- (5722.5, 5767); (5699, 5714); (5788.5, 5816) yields 0.03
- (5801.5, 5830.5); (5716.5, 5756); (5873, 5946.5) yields -0.08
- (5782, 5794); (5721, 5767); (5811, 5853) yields 0.05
